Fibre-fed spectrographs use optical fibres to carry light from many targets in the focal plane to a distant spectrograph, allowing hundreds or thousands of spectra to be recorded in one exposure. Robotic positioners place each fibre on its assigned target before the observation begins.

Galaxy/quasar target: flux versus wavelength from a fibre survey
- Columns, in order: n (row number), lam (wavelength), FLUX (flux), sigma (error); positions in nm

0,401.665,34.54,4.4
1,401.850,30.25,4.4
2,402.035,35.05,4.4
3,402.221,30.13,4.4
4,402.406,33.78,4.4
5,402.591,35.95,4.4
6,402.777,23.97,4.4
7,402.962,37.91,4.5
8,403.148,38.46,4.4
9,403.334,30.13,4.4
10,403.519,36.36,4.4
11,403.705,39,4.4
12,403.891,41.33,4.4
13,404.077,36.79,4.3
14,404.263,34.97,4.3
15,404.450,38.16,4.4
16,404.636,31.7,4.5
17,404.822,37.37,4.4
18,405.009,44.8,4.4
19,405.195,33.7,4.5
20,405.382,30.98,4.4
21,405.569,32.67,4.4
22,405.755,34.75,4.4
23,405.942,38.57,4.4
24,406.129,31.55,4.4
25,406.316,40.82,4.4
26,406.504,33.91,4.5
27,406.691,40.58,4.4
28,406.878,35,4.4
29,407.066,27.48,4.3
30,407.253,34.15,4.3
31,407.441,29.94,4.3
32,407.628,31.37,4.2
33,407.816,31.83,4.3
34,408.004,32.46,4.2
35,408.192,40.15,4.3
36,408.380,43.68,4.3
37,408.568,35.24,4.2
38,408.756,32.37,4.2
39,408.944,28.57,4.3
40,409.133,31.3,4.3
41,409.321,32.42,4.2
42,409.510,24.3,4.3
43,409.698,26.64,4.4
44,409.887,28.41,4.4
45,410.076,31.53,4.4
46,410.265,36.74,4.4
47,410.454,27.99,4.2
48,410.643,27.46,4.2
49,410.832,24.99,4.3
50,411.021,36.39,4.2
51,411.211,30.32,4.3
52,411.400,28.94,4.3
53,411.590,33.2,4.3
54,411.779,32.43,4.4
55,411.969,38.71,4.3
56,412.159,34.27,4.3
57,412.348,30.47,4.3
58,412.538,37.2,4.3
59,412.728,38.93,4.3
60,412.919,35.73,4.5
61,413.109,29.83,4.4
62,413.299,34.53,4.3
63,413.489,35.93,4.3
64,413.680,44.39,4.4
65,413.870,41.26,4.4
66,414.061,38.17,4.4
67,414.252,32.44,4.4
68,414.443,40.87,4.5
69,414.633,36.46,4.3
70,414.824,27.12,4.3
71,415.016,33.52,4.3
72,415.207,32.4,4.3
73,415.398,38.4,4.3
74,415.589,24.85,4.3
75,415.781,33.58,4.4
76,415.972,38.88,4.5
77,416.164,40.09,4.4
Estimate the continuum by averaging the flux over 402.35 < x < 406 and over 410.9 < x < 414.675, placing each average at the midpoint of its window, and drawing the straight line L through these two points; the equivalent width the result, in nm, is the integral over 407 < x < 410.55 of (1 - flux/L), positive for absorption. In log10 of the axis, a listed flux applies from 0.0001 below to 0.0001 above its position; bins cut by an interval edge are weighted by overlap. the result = 0.35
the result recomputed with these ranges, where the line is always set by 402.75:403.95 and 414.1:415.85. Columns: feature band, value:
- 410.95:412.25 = 0.03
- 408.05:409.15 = -0.02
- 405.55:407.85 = 0.06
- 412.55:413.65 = -0.06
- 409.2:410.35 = 0.15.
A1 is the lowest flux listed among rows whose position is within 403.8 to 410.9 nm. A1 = 24.3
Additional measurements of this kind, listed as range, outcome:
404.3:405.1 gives 31.7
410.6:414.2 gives 24.99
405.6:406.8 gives 31.55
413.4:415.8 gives 24.85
